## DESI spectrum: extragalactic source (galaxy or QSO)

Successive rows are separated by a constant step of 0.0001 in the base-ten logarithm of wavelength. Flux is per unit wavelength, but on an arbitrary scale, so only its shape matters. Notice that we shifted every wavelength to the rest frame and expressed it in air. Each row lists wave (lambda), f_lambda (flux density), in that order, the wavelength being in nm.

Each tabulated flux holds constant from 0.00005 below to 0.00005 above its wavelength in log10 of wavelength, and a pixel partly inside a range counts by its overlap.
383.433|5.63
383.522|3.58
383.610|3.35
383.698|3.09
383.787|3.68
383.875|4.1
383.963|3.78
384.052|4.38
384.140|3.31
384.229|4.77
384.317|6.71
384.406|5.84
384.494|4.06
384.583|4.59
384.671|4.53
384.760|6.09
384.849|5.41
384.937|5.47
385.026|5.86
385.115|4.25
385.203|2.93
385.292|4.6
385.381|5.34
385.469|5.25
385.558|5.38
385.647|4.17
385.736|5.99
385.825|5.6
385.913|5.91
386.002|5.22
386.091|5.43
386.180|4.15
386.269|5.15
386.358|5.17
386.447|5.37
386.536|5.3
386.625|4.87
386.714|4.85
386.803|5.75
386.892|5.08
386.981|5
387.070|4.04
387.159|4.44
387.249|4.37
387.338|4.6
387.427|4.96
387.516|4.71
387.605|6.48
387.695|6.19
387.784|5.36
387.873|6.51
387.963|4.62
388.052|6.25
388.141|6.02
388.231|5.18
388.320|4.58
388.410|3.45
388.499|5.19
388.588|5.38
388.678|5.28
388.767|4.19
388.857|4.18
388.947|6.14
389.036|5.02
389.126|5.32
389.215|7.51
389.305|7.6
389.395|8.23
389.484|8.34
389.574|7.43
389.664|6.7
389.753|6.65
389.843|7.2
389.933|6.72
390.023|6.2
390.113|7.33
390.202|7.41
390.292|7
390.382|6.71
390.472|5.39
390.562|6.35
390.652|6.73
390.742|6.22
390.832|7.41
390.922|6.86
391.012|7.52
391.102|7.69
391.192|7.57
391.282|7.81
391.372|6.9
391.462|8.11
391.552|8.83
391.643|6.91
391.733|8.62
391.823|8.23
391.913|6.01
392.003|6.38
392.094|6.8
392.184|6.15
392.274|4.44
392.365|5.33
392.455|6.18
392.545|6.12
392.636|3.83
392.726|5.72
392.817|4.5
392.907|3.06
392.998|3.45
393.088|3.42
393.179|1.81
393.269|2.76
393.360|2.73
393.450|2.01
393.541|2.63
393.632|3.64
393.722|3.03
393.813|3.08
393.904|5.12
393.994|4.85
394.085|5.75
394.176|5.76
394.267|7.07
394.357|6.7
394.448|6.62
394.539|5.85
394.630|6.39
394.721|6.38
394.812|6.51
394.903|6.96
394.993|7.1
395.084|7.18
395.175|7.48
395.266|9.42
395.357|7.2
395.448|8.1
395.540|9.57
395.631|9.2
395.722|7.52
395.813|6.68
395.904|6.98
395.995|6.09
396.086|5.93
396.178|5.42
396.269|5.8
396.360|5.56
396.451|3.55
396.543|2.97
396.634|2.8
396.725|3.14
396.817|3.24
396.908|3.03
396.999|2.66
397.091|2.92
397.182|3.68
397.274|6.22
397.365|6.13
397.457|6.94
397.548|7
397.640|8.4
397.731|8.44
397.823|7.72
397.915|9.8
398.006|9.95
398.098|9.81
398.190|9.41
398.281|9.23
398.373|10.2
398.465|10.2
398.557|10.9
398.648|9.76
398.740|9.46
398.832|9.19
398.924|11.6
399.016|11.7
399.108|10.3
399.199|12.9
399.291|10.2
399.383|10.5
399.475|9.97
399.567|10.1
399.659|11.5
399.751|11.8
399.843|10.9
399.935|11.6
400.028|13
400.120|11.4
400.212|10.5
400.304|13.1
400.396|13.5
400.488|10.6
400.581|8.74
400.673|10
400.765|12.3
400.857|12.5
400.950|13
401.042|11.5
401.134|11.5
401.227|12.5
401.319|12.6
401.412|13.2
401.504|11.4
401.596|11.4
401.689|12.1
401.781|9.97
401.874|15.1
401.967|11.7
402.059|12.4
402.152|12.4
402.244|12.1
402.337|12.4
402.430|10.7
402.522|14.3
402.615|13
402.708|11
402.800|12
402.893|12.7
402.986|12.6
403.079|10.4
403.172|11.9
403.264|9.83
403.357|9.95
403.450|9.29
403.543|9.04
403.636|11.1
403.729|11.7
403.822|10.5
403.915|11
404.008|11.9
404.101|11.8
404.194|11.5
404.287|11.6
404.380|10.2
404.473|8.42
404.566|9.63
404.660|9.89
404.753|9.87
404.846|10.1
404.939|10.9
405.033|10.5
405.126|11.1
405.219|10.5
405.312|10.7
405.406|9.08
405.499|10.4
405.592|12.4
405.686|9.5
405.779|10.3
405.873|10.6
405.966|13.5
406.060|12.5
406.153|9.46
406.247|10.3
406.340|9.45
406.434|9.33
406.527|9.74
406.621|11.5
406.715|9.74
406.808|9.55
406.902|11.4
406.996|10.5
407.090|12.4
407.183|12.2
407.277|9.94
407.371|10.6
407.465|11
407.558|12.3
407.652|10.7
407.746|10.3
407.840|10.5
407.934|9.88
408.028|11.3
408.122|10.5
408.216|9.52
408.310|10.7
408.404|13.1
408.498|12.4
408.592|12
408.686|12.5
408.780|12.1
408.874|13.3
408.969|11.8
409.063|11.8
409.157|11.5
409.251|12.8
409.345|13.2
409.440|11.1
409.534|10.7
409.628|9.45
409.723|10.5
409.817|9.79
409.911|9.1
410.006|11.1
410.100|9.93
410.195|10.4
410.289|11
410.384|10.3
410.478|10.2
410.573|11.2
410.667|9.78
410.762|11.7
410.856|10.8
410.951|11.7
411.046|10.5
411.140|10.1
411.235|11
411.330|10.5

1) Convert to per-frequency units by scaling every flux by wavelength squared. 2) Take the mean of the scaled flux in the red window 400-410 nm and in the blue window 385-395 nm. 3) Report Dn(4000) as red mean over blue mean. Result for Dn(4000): 2.14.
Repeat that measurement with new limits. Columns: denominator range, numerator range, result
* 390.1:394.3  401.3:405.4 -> 2.10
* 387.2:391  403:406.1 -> 1.90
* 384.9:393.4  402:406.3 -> 2.08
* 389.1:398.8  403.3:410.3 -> 1.80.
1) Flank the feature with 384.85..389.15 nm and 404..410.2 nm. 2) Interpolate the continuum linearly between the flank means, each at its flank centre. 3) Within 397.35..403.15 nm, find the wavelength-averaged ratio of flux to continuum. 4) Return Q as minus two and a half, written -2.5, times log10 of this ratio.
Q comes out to -0.230 mag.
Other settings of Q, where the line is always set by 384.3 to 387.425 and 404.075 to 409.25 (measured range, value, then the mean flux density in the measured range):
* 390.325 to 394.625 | 0.21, 5.64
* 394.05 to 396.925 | 0.23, 6.22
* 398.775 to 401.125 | -0.25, 11.3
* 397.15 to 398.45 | 0.03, 8.16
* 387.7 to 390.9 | -0.03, 6.17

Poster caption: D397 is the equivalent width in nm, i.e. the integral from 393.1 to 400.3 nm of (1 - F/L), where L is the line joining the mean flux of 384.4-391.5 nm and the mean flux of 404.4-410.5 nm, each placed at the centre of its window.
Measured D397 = 0.78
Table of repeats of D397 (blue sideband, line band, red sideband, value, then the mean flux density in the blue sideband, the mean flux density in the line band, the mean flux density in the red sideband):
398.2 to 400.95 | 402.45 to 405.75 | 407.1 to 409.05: 0.093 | 11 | 10.9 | 11.4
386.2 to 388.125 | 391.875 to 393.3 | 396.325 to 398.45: 0.246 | 5.19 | 4.76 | 6.27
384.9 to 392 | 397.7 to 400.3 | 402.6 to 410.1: -0.469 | 5.94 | 10.5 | 10.9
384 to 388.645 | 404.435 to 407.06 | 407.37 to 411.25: -0.072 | 5.08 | 10.4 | 11.1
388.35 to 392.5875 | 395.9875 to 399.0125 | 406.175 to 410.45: 0.508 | 6.59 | 6.96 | 10.9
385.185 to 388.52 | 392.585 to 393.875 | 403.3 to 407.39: 0.680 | 5.11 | 3.29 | 10.6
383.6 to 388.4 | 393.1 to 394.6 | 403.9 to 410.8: 0.592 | 4.97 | 4.34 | 10.9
